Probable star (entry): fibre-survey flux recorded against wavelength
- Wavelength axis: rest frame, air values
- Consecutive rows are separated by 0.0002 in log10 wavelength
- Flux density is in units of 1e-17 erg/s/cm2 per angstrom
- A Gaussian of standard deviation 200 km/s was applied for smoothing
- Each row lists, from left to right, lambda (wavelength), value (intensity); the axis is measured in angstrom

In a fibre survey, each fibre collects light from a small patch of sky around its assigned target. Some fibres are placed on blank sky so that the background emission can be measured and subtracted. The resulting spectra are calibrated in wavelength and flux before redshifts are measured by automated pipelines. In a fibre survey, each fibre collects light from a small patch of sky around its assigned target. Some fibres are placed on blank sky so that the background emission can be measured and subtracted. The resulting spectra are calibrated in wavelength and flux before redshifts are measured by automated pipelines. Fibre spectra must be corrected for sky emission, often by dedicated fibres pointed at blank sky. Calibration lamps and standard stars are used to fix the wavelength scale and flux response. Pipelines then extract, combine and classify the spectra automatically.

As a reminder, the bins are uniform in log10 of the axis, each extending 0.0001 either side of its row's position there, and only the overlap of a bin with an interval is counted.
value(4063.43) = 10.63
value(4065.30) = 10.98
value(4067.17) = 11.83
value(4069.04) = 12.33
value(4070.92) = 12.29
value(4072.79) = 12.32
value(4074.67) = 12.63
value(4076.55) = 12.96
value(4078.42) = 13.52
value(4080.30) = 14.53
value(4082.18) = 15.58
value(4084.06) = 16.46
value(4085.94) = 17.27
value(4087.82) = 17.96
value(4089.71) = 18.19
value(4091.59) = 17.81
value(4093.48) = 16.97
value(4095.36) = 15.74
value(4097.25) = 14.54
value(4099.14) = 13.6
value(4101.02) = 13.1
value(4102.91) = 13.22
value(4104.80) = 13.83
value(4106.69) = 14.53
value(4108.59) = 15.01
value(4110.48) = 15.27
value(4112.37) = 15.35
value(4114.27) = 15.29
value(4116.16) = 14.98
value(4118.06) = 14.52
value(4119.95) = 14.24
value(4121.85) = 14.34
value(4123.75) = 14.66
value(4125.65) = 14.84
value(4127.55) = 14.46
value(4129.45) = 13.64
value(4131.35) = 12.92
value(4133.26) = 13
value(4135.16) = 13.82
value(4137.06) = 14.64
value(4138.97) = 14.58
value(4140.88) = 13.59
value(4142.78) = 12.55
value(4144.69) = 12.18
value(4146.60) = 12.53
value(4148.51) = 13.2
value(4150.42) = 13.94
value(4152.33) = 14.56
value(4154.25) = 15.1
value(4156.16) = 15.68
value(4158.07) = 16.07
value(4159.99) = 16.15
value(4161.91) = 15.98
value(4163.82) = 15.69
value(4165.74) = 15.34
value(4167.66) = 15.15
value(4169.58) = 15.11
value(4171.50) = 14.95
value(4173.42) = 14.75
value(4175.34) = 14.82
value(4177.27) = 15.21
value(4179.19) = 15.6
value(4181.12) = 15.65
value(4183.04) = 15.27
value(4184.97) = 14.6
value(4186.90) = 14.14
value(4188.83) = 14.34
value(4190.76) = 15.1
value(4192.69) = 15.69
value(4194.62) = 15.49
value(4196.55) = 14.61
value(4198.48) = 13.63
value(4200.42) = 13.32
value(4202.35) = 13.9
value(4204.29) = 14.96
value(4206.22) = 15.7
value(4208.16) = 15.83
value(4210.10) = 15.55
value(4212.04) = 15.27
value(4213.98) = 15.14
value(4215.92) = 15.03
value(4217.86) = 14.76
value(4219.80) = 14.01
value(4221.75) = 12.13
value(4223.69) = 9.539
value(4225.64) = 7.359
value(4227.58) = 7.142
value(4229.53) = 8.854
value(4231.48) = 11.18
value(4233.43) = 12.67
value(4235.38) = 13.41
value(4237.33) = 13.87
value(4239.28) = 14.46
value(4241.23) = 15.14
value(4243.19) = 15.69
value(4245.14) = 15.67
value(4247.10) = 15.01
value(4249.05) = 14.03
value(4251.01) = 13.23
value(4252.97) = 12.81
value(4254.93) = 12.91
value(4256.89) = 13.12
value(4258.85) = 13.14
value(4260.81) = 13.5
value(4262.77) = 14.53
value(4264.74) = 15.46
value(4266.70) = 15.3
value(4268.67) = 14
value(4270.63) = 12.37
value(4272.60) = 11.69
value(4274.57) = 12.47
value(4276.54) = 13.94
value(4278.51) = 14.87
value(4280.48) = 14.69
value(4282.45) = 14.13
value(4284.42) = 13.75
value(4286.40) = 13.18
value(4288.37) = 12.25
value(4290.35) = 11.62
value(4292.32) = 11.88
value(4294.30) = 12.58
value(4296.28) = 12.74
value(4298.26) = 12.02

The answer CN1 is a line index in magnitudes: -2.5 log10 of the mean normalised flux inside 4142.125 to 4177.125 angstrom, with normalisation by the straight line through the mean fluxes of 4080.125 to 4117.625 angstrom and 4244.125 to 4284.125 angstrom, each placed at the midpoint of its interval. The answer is 0.013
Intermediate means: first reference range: 15.5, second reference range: 13.8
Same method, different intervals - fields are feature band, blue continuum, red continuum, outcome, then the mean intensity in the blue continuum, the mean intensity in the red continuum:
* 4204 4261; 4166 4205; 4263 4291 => 0.07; 14.8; 13.6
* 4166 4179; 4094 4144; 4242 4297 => -0.08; 14.3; 13.6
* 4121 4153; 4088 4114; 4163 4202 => 0.10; 15.2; 14.9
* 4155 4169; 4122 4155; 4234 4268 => -0.14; 13.8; 14.2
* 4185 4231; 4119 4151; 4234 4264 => 0.03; 13.7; 14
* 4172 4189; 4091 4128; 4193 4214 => -0.01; 14.8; 14.9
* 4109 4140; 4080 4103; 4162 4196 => 0.09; 15.9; 15.1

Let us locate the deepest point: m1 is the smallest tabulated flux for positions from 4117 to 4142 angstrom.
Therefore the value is 12.92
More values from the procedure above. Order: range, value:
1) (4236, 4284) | 11.69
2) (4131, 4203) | 12.18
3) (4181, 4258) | 7.142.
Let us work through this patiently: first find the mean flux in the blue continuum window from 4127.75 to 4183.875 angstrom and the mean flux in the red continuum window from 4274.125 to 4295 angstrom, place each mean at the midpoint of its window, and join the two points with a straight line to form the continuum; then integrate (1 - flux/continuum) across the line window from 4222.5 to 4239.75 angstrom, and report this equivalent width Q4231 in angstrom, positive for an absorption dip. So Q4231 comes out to 3.6 angstrom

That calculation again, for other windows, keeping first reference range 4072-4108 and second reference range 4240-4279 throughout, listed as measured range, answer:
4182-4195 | -0.50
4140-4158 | 0.99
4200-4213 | -0.67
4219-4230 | 3.37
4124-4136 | 0.74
